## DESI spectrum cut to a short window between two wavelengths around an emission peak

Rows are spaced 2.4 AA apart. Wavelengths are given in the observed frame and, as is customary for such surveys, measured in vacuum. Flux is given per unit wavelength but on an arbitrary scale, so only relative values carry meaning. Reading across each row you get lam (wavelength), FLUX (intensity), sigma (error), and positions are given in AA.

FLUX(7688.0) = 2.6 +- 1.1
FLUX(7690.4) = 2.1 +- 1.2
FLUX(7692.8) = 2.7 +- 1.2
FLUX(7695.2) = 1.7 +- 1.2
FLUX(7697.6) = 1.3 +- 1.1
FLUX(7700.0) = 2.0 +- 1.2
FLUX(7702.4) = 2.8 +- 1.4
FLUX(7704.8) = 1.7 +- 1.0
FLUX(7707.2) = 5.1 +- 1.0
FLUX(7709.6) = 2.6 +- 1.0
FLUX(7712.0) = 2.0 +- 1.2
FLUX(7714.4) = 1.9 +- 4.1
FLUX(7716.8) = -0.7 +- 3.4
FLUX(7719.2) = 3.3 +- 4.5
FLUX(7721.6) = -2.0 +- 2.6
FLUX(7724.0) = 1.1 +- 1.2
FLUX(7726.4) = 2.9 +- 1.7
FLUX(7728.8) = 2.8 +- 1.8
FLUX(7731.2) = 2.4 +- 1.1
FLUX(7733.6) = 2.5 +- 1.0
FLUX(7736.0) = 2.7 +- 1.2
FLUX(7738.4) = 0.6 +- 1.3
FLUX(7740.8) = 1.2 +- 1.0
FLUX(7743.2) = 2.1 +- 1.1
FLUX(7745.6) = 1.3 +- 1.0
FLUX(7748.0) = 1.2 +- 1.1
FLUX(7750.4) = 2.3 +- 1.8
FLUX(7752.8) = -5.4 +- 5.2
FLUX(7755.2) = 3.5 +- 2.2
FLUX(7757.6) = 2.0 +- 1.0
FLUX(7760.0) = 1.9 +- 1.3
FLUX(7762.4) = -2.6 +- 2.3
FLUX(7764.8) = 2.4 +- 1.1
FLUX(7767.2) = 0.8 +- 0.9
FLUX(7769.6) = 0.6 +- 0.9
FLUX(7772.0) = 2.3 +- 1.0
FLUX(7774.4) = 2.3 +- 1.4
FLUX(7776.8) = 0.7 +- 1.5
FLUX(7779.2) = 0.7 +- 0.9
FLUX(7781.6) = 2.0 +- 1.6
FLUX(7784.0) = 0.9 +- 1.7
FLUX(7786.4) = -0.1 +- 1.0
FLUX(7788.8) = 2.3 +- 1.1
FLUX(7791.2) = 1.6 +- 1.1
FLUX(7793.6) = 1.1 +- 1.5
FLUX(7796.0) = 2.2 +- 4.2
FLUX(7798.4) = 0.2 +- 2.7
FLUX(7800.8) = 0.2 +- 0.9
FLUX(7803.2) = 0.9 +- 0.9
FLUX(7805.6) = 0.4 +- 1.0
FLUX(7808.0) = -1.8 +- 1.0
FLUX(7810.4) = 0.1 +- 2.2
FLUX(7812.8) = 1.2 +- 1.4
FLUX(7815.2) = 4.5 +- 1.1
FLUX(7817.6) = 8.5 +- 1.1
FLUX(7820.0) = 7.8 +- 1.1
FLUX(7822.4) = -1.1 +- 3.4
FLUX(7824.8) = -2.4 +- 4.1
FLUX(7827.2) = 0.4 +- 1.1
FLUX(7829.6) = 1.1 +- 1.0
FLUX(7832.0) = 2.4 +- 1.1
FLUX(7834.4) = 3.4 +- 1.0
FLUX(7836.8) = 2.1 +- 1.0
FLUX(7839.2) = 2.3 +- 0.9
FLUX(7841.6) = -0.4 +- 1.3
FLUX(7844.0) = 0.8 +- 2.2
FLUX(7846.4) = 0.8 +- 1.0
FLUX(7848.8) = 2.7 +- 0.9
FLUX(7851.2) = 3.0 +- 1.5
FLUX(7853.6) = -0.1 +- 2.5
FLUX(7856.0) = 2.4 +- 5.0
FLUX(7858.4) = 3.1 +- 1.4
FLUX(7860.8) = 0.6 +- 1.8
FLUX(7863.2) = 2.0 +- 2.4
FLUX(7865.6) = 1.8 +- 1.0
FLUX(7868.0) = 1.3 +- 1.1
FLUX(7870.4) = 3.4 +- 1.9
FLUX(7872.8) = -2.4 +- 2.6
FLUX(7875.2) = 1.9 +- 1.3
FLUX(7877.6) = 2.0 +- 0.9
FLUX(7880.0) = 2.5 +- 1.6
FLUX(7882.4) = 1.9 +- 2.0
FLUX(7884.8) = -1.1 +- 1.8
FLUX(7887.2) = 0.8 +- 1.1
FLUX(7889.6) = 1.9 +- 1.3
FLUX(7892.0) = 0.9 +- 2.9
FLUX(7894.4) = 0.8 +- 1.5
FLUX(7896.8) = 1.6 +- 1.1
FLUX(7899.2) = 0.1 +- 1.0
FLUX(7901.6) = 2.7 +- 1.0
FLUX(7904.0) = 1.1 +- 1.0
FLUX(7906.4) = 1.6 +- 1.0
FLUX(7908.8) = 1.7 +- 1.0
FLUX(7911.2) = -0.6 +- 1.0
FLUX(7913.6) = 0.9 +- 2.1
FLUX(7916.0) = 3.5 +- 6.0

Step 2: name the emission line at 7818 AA H-gamma 4340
